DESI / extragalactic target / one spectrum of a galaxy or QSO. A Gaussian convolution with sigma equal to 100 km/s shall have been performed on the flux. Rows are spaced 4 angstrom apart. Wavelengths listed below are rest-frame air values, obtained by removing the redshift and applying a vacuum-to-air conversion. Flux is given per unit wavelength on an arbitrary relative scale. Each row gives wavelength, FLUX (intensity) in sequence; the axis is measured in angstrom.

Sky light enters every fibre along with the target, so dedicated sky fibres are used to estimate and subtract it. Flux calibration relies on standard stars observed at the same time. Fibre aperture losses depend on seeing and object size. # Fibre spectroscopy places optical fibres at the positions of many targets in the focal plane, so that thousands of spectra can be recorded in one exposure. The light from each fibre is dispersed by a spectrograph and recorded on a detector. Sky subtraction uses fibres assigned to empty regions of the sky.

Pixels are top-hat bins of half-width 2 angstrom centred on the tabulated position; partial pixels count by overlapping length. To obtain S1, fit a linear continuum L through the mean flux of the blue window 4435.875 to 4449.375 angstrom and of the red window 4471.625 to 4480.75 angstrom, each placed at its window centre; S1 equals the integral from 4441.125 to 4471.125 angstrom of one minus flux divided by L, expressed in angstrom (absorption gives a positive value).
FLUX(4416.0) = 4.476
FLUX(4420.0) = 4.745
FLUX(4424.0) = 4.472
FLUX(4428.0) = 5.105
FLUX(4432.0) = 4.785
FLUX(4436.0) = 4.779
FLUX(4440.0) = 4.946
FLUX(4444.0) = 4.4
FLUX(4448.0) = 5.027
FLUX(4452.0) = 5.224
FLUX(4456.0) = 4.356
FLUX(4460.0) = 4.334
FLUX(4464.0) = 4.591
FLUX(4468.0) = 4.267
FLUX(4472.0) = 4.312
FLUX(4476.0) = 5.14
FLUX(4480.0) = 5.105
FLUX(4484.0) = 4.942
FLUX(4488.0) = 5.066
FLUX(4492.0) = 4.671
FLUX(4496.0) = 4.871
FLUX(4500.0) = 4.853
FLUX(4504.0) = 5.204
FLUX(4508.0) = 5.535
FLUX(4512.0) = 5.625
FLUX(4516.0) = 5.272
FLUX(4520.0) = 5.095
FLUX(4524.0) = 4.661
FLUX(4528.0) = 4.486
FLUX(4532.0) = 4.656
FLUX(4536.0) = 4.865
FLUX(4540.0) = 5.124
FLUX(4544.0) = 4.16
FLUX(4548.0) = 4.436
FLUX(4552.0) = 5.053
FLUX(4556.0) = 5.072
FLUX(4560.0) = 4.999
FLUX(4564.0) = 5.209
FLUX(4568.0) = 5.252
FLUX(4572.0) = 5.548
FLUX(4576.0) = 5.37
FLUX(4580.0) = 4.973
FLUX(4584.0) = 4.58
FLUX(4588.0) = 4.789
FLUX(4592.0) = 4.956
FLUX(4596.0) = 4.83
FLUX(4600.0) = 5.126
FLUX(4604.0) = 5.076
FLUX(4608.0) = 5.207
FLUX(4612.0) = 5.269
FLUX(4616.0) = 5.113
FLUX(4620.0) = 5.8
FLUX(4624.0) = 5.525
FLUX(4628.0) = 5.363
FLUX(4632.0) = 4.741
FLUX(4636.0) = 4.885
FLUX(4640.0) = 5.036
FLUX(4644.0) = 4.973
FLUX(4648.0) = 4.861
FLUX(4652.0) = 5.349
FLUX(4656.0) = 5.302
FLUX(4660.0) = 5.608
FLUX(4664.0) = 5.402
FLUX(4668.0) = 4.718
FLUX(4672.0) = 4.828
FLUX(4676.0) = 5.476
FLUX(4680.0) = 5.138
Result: 1.4 angstrom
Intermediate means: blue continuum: 4.78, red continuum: 4.91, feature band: 4.6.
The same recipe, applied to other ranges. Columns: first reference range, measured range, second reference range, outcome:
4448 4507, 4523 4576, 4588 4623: 1.0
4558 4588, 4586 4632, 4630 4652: -1.4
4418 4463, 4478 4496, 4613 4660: -0.3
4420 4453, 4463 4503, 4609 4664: 1.0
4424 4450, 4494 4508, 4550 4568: -0.3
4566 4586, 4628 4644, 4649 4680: 0.7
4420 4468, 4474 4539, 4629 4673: -2.5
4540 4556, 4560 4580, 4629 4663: -2.1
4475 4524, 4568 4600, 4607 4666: 0.9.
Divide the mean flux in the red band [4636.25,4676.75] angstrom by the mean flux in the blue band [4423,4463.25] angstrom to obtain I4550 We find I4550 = 1.08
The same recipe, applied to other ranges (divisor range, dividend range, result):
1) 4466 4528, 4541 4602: 1.00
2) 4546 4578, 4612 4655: 1.01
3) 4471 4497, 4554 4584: 1.05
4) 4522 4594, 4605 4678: 1.06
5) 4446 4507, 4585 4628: 1.07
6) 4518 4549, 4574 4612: 1.07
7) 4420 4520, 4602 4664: 1.07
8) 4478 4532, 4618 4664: 1.04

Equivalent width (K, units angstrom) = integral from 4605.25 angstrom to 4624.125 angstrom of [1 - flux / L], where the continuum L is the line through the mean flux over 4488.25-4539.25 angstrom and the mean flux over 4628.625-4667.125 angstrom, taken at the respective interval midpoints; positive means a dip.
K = -1.0 angstrom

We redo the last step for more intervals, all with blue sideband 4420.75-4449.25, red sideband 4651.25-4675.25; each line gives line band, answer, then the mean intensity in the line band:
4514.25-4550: 1.54 angstrom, 4.75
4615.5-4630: -1.00 angstrom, 5.49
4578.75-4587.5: 0.51 angstrom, 4.76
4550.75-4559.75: -0.08 angstrom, 5.05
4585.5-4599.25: 0.55 angstrom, 4.87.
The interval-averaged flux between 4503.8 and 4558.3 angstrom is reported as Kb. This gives 4.94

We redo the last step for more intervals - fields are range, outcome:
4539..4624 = 5.06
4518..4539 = 4.77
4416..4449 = 4.76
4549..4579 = 5.18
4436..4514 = 4.86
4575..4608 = 4.96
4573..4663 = 5.13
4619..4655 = 5.16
